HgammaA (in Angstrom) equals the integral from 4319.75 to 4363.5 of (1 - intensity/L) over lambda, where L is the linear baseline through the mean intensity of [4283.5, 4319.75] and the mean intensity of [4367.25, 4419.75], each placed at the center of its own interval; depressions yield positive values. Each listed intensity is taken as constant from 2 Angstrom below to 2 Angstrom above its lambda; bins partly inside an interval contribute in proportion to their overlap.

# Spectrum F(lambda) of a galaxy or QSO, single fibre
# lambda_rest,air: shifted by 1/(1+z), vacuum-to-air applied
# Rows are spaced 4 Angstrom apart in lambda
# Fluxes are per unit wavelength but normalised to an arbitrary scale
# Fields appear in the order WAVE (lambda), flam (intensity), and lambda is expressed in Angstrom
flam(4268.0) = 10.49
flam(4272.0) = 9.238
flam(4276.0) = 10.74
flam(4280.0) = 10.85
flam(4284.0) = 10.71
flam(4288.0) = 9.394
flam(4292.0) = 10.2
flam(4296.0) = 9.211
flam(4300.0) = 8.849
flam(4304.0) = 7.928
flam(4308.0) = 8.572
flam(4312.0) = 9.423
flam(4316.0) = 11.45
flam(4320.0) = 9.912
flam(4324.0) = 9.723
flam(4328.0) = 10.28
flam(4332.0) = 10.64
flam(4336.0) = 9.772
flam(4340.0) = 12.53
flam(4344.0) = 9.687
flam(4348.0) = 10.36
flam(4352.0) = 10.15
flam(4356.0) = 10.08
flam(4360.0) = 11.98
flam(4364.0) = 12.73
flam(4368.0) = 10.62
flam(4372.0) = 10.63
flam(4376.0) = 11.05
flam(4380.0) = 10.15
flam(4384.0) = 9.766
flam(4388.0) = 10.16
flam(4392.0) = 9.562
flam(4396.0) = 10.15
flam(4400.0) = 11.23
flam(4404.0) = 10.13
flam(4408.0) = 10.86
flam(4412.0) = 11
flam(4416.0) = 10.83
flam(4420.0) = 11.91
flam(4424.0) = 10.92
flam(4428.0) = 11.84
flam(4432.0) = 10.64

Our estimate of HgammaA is -2.73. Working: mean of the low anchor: 9.5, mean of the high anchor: 10.5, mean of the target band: 10.6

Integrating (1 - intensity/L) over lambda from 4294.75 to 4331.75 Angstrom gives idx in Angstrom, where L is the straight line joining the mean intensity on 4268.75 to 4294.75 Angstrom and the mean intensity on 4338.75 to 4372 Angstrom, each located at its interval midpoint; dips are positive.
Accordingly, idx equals 3.4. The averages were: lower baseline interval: 10.2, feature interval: 9.54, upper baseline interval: 11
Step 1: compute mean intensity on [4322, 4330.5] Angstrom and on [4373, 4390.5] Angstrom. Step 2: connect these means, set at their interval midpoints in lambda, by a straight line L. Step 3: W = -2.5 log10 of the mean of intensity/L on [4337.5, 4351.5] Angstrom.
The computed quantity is -0.065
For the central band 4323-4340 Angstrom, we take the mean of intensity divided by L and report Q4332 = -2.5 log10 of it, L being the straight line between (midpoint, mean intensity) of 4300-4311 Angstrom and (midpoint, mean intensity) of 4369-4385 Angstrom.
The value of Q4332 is -0.14 mag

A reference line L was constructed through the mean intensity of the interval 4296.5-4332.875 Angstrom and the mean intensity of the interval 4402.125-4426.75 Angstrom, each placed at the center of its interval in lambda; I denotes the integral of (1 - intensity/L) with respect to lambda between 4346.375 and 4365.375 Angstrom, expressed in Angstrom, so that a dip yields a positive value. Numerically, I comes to -1.6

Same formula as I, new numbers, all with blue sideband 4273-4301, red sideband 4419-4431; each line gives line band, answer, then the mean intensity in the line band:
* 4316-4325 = 0.14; 10.2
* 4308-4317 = 0.32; 9.91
